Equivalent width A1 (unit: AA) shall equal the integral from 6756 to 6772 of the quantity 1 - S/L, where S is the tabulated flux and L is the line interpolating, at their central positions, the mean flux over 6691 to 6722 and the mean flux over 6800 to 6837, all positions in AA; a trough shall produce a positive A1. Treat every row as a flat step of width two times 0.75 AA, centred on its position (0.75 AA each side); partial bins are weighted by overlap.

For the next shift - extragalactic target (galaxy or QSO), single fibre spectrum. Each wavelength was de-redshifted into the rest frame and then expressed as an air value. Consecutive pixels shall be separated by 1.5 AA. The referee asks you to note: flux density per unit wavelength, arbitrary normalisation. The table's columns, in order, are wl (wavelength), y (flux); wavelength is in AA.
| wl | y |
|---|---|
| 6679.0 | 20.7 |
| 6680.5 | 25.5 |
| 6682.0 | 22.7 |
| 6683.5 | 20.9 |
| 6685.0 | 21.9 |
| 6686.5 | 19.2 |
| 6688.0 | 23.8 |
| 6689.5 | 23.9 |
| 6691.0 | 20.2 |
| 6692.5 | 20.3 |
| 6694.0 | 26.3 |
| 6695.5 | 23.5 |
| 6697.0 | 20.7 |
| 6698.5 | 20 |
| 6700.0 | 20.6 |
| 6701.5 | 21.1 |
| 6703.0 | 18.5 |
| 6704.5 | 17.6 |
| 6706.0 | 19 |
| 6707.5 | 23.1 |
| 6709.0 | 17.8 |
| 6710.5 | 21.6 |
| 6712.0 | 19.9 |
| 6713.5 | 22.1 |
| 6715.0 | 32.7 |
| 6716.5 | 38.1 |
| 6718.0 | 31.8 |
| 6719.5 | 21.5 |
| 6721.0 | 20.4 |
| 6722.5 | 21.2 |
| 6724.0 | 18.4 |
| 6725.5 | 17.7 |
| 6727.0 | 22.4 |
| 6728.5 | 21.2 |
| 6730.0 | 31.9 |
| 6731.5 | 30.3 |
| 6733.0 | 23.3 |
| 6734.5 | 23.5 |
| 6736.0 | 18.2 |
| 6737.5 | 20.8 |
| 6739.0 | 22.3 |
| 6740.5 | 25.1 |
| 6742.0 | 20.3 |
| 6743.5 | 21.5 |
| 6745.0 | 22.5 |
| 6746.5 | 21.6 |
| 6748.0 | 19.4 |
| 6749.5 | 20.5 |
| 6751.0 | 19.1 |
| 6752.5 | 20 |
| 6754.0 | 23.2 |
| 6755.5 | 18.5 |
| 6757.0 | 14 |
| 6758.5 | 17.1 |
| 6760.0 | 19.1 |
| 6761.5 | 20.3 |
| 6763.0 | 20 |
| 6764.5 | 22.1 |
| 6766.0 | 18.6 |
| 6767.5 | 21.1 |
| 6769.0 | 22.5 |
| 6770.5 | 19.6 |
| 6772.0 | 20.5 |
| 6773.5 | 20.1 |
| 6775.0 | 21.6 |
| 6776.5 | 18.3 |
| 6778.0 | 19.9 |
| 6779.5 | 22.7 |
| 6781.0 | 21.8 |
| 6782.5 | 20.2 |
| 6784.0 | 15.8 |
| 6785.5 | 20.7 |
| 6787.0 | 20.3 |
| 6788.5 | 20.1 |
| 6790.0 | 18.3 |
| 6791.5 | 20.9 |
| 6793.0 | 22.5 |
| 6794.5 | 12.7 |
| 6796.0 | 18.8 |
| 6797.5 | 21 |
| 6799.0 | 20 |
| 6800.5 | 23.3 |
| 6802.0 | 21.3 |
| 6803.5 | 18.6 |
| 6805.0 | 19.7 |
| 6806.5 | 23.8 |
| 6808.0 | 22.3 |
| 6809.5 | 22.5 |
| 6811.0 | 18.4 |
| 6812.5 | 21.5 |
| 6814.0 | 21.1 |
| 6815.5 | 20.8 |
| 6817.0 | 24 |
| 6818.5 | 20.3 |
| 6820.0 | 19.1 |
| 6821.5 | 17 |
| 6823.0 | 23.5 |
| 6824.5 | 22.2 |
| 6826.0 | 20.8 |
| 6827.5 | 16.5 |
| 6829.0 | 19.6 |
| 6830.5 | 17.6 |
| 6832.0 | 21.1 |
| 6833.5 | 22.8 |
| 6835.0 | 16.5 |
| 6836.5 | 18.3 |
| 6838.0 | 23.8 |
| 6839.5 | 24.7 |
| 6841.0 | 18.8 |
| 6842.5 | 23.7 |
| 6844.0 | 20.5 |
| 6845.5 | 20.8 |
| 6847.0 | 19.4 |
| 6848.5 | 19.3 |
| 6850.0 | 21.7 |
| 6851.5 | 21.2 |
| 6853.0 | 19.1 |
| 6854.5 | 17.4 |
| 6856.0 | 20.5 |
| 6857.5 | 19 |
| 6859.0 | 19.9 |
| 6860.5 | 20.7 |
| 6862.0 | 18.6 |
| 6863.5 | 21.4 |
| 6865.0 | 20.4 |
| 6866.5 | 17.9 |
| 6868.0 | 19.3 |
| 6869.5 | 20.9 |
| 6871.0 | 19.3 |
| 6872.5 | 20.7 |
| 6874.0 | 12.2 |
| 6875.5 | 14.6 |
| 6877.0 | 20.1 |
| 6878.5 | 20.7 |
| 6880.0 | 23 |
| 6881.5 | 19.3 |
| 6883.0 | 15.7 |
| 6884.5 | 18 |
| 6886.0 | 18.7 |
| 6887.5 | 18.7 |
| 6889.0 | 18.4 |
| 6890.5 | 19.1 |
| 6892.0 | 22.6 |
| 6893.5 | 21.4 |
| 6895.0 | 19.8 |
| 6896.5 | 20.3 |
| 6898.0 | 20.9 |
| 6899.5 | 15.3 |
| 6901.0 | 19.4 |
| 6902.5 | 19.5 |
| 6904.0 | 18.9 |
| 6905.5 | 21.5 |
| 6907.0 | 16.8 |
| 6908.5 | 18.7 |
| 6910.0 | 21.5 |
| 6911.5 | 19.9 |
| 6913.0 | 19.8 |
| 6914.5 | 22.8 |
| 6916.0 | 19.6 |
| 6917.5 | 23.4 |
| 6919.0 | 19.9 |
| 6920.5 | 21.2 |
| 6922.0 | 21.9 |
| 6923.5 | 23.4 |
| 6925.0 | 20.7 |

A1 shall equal 1.6 AA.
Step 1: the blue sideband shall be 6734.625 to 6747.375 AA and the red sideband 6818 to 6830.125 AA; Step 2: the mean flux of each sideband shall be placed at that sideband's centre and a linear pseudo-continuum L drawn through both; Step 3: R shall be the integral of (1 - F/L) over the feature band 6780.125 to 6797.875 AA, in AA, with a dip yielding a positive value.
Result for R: 0.99 AA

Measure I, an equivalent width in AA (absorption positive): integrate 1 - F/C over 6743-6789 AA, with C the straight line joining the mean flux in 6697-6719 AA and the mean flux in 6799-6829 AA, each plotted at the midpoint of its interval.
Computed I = 3.67 AA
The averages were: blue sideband 23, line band 20.1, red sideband 20.8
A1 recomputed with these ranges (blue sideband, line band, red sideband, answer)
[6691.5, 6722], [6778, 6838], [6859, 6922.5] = 2.19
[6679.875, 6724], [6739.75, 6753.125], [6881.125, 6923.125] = 0.49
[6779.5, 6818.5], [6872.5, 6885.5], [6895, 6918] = 1.22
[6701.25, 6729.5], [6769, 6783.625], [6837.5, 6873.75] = 0.70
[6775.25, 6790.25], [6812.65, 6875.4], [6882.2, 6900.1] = -1.78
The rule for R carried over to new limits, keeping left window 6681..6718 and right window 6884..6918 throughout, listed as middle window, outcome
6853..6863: 0.5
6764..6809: 2.2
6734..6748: 0.2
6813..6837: 0.8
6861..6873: 0.2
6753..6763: 1.3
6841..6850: -0.1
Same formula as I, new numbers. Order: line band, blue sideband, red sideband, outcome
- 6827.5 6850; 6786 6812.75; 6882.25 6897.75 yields -0.59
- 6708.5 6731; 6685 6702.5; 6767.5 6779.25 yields -2.86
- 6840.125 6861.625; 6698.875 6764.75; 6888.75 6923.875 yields 0.63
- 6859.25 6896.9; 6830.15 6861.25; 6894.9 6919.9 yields 1.58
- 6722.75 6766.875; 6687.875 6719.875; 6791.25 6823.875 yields 1.76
